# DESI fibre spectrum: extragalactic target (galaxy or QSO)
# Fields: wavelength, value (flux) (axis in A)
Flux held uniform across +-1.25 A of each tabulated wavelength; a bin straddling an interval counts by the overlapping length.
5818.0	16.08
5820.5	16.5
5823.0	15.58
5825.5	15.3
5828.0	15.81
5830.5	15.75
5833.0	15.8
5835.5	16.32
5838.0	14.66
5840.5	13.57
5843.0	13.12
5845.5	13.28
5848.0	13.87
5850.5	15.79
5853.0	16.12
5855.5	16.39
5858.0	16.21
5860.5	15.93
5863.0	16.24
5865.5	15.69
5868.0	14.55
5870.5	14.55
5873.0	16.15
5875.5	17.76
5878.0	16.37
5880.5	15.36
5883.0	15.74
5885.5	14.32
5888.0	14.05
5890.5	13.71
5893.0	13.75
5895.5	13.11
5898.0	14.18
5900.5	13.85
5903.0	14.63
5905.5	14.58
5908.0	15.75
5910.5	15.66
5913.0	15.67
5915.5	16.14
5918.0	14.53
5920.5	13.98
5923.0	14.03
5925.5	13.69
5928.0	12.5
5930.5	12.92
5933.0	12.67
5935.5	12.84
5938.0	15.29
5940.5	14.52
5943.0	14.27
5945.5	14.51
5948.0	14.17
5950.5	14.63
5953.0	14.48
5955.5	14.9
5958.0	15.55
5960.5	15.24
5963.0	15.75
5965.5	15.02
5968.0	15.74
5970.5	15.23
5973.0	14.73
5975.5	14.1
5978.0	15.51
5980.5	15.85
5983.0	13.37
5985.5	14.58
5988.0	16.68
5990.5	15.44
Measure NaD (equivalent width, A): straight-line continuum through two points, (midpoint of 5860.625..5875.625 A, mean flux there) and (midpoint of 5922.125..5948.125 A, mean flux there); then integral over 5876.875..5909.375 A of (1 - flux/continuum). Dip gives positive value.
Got 0.9 A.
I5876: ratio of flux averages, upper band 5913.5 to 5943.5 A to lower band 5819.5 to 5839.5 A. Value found 0.89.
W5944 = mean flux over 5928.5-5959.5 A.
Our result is 14.2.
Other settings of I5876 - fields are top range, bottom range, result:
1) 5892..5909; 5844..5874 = 0.93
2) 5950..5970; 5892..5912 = 1.05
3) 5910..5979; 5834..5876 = 0.95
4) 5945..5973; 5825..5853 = 1.01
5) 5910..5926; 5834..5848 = 1.04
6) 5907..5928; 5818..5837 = 0.93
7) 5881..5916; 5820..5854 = 0.97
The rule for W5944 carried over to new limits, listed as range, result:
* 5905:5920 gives 15.4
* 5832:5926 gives 15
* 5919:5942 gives 13.6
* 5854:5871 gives 15.7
